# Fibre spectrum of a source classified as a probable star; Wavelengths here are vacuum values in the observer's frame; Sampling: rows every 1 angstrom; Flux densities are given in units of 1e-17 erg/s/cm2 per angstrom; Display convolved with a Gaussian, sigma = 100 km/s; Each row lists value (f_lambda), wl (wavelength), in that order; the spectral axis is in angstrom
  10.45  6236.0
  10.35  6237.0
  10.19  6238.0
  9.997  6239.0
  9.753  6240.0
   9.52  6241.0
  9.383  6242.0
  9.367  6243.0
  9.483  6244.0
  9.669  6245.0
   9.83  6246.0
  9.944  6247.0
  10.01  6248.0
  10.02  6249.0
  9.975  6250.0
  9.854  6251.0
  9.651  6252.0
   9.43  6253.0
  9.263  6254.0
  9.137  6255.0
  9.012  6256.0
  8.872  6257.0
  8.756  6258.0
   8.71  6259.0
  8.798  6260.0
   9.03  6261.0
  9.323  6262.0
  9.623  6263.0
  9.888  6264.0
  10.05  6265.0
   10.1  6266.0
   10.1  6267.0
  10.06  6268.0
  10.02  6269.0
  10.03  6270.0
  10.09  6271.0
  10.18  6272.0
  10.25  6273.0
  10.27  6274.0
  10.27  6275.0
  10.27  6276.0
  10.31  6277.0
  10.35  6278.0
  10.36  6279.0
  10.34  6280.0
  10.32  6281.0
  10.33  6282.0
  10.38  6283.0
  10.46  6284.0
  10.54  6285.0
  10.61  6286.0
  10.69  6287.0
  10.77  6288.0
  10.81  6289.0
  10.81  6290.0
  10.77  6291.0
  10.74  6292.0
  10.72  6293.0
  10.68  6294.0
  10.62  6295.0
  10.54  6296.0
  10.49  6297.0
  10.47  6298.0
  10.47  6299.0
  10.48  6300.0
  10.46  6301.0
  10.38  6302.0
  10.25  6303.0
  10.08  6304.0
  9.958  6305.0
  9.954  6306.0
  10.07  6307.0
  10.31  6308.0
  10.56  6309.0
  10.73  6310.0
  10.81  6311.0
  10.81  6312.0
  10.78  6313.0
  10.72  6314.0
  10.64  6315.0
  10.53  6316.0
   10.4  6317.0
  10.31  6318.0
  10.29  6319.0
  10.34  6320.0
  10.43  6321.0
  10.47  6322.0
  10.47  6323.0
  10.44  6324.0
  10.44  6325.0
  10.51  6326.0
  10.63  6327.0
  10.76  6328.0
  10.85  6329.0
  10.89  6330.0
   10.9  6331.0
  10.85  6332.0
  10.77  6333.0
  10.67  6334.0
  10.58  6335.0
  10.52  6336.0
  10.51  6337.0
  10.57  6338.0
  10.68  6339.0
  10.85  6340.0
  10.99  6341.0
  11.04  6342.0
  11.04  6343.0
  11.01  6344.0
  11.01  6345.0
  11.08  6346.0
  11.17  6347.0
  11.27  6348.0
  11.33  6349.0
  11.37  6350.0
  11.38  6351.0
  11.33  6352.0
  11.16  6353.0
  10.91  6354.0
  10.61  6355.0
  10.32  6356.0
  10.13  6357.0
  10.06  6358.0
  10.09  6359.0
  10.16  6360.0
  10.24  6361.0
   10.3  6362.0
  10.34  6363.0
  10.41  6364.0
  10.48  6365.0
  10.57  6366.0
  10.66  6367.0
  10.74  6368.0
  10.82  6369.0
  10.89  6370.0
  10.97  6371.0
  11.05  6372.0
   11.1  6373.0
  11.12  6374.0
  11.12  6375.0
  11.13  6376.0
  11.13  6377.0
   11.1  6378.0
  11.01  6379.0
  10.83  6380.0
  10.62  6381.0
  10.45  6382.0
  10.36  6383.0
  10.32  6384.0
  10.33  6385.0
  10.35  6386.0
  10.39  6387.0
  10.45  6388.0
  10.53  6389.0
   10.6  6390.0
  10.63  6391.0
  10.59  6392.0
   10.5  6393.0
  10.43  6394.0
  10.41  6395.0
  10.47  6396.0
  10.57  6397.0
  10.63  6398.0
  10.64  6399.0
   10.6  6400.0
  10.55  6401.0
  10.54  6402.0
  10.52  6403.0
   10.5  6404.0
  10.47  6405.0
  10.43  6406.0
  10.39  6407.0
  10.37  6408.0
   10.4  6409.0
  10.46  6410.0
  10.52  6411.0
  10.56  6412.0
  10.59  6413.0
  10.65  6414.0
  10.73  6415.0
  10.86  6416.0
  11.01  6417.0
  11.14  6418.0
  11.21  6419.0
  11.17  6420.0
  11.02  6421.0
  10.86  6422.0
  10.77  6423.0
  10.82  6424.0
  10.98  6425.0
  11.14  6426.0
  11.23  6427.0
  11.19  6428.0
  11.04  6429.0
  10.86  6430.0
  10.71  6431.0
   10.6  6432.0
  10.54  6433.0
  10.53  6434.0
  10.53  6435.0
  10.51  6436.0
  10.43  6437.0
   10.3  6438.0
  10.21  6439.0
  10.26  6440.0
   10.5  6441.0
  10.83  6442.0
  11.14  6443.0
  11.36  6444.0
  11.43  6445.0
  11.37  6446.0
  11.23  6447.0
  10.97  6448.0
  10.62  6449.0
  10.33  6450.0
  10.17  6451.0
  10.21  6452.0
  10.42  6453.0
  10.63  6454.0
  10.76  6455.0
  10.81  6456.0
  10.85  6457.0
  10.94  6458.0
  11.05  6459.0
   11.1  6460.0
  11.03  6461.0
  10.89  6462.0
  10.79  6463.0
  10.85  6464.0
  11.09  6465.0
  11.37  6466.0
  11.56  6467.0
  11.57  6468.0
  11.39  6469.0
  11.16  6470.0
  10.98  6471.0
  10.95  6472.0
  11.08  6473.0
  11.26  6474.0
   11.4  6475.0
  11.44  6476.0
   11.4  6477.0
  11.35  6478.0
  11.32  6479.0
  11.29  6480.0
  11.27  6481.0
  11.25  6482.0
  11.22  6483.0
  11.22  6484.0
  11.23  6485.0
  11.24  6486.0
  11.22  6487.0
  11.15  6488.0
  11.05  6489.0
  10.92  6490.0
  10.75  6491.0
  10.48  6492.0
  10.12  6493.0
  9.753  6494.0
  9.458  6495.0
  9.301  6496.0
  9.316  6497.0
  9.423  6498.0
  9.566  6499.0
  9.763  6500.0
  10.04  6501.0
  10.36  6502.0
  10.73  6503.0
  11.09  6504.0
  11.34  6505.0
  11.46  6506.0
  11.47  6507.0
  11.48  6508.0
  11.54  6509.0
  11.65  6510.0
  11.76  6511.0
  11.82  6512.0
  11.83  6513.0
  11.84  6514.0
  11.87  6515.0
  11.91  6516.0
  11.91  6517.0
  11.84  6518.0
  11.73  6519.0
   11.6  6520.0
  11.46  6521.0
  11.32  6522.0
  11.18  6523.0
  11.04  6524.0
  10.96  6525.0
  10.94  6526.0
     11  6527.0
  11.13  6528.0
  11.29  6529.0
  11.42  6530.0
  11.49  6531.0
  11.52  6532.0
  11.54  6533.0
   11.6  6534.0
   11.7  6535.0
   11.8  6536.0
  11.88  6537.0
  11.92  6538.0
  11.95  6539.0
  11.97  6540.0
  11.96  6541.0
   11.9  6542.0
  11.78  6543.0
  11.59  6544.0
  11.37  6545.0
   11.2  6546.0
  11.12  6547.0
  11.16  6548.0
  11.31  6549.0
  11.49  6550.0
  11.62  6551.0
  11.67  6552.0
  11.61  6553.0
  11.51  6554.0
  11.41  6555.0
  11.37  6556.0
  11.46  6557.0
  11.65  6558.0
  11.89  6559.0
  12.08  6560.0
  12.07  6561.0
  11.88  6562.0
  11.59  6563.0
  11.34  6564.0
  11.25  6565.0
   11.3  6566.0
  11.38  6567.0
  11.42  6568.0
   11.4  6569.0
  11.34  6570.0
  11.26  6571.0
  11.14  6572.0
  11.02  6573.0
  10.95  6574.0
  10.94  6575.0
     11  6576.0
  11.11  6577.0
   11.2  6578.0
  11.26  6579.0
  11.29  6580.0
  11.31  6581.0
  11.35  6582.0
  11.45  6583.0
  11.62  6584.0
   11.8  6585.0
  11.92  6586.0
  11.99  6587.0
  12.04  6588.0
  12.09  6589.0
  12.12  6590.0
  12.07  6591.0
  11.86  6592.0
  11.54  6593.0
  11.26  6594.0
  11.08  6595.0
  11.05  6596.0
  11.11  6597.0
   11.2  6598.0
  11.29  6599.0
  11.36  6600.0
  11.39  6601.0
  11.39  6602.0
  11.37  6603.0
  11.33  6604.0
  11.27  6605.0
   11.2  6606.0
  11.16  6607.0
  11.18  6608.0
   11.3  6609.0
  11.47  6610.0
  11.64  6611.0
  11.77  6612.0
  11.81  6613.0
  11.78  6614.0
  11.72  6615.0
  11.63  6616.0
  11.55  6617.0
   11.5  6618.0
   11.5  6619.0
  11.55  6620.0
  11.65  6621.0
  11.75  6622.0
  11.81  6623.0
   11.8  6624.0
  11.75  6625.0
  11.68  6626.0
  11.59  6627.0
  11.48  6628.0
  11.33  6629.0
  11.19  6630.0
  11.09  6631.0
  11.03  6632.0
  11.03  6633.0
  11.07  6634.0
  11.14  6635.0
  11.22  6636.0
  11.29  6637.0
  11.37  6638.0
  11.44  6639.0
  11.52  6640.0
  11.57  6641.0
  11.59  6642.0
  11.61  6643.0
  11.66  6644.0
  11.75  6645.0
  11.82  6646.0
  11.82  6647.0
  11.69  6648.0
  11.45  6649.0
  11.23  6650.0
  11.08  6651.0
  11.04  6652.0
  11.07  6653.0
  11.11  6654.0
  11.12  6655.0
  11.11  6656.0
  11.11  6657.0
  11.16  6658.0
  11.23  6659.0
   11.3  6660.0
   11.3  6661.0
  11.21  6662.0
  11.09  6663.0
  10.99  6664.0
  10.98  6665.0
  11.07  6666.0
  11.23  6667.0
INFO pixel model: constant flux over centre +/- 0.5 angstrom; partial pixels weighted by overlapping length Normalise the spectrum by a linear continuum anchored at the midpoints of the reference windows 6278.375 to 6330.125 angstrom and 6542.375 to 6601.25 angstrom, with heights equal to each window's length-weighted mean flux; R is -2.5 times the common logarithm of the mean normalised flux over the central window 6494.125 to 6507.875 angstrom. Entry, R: 0.09 mag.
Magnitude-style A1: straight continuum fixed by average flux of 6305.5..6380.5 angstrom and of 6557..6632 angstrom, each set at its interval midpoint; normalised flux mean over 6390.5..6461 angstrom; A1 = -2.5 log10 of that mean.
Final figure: 0.03 mag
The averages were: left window 10.7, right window 11.5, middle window 10.7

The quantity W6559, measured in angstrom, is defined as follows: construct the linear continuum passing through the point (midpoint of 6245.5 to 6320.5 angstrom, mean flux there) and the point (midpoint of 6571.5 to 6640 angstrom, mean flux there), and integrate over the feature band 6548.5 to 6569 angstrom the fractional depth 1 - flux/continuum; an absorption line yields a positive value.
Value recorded -0.6 angstrom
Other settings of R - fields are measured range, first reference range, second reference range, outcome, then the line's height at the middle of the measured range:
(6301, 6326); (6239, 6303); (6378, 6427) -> -0.02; 10.2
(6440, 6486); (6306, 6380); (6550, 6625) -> 0.01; 11.1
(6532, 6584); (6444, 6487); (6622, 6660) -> -0.02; 11.2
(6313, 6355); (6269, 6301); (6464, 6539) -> -0.02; 10.6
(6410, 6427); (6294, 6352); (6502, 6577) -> 0.01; 11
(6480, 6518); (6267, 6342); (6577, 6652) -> 0.02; 11.1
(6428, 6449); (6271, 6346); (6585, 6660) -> 0.02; 10.9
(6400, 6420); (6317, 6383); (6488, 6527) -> 0.02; 10.8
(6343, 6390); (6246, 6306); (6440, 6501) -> -0.03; 10.4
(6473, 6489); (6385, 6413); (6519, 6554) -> -0.02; 11.1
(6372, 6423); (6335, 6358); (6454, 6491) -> 0.03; 11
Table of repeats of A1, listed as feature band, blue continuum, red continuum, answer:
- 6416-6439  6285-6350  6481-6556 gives 0.01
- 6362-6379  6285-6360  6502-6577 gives 0.00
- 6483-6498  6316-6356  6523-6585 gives 0.07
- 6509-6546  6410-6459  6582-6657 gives -0.04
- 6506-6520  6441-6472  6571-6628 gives -0.05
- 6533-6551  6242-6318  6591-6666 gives -0.05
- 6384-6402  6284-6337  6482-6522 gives 0.02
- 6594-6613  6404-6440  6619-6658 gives 0.00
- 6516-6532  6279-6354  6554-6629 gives -0.01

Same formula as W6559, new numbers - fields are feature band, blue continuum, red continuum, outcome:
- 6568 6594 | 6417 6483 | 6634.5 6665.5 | -0.66 angstrom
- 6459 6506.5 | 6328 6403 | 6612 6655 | 0.82 angstrom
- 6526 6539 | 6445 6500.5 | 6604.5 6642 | -0.52 angstrom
